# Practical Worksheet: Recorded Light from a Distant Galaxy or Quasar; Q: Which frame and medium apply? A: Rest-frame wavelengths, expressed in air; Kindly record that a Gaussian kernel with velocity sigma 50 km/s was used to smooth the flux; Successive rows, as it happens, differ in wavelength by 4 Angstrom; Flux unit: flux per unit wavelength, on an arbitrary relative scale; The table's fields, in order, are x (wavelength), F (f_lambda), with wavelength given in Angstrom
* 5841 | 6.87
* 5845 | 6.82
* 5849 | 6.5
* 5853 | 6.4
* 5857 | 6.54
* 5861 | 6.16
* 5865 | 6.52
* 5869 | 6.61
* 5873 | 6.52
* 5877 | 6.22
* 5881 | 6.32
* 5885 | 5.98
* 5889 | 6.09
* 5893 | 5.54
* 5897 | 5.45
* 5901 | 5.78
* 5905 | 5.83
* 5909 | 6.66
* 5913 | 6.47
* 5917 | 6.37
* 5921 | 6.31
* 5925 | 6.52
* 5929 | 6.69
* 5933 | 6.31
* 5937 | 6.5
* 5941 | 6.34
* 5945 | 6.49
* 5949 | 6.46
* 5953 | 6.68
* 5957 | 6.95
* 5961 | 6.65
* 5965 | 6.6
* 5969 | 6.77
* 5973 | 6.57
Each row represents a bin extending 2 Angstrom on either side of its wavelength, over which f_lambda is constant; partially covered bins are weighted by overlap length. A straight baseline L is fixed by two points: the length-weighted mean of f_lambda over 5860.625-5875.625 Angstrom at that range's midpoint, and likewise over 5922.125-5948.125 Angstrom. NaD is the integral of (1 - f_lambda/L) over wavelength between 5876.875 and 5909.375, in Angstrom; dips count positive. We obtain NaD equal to 2.68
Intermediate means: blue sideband 6.47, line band 5.94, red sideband 6.47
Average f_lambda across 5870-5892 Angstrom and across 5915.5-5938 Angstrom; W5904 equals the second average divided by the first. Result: 1.0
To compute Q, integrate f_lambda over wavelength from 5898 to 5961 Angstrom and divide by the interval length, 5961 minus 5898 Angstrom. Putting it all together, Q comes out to 6.42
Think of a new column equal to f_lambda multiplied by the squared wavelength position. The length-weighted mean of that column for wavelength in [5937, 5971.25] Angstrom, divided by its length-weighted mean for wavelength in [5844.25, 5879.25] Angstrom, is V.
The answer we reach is 1.1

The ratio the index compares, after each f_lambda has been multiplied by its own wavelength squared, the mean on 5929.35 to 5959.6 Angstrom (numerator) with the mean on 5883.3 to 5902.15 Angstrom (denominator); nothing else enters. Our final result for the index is 1.2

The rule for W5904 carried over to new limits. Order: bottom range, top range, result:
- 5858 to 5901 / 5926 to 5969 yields 1.07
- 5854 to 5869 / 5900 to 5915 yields 0.97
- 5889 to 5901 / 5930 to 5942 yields 1.14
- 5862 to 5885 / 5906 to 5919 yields 1.01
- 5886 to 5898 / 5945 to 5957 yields 1.15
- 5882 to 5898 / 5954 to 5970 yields 1.16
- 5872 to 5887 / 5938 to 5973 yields 1.06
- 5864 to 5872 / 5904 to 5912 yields 0.96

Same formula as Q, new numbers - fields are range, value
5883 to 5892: 5.98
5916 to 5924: 6.36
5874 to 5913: 6.02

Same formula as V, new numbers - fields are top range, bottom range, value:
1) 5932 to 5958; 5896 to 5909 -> 1.13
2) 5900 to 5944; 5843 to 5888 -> 1.01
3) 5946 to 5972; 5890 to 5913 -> 1.15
